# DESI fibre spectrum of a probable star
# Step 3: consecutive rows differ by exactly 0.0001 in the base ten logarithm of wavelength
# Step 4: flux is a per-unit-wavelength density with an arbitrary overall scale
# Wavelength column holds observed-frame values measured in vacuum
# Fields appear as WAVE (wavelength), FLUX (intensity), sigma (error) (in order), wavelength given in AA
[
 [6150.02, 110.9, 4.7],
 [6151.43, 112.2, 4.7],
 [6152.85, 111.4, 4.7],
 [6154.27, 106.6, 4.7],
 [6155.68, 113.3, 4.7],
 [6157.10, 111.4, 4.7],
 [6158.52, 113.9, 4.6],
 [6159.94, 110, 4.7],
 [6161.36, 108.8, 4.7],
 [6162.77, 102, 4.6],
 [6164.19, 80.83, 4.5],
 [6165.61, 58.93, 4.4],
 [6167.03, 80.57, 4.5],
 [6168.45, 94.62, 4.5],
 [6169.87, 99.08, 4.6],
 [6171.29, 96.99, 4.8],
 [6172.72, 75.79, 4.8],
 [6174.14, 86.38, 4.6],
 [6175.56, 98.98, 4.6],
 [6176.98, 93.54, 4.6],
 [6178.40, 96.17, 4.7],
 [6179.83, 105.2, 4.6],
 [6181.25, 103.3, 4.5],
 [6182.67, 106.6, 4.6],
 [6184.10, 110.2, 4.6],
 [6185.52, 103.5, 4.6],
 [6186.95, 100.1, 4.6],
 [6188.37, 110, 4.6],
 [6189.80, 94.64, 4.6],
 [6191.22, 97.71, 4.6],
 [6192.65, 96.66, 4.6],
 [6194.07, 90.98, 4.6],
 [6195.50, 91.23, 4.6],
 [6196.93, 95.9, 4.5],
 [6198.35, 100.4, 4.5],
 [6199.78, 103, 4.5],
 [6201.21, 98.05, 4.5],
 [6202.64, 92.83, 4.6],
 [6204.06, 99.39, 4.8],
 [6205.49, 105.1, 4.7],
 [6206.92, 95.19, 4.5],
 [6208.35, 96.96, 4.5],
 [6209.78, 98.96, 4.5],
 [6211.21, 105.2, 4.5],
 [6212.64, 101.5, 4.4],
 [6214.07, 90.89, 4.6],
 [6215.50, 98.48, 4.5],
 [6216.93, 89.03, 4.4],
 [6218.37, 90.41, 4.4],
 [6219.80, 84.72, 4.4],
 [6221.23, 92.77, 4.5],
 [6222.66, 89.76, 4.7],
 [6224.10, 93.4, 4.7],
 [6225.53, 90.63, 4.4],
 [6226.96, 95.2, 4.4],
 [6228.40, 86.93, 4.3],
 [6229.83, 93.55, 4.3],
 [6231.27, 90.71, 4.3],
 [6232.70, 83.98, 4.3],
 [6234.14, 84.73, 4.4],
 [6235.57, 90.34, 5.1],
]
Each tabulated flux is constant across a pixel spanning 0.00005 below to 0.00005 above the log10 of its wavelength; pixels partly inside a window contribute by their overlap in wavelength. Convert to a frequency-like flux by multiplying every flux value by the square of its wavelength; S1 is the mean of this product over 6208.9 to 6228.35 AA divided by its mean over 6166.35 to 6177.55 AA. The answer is 1.0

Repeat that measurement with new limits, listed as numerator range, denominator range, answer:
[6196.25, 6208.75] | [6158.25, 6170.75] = 1.07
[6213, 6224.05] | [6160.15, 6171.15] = 1.02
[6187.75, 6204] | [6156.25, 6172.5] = 1.03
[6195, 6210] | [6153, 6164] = 0.92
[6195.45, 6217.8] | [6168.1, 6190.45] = 1.00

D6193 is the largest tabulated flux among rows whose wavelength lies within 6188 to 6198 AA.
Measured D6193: 110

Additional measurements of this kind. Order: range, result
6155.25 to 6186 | 113.9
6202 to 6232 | 105.2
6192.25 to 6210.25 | 105.1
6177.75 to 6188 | 110.2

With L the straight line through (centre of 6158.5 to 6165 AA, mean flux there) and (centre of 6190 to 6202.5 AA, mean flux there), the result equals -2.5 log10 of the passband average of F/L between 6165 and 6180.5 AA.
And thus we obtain 0.11 mag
